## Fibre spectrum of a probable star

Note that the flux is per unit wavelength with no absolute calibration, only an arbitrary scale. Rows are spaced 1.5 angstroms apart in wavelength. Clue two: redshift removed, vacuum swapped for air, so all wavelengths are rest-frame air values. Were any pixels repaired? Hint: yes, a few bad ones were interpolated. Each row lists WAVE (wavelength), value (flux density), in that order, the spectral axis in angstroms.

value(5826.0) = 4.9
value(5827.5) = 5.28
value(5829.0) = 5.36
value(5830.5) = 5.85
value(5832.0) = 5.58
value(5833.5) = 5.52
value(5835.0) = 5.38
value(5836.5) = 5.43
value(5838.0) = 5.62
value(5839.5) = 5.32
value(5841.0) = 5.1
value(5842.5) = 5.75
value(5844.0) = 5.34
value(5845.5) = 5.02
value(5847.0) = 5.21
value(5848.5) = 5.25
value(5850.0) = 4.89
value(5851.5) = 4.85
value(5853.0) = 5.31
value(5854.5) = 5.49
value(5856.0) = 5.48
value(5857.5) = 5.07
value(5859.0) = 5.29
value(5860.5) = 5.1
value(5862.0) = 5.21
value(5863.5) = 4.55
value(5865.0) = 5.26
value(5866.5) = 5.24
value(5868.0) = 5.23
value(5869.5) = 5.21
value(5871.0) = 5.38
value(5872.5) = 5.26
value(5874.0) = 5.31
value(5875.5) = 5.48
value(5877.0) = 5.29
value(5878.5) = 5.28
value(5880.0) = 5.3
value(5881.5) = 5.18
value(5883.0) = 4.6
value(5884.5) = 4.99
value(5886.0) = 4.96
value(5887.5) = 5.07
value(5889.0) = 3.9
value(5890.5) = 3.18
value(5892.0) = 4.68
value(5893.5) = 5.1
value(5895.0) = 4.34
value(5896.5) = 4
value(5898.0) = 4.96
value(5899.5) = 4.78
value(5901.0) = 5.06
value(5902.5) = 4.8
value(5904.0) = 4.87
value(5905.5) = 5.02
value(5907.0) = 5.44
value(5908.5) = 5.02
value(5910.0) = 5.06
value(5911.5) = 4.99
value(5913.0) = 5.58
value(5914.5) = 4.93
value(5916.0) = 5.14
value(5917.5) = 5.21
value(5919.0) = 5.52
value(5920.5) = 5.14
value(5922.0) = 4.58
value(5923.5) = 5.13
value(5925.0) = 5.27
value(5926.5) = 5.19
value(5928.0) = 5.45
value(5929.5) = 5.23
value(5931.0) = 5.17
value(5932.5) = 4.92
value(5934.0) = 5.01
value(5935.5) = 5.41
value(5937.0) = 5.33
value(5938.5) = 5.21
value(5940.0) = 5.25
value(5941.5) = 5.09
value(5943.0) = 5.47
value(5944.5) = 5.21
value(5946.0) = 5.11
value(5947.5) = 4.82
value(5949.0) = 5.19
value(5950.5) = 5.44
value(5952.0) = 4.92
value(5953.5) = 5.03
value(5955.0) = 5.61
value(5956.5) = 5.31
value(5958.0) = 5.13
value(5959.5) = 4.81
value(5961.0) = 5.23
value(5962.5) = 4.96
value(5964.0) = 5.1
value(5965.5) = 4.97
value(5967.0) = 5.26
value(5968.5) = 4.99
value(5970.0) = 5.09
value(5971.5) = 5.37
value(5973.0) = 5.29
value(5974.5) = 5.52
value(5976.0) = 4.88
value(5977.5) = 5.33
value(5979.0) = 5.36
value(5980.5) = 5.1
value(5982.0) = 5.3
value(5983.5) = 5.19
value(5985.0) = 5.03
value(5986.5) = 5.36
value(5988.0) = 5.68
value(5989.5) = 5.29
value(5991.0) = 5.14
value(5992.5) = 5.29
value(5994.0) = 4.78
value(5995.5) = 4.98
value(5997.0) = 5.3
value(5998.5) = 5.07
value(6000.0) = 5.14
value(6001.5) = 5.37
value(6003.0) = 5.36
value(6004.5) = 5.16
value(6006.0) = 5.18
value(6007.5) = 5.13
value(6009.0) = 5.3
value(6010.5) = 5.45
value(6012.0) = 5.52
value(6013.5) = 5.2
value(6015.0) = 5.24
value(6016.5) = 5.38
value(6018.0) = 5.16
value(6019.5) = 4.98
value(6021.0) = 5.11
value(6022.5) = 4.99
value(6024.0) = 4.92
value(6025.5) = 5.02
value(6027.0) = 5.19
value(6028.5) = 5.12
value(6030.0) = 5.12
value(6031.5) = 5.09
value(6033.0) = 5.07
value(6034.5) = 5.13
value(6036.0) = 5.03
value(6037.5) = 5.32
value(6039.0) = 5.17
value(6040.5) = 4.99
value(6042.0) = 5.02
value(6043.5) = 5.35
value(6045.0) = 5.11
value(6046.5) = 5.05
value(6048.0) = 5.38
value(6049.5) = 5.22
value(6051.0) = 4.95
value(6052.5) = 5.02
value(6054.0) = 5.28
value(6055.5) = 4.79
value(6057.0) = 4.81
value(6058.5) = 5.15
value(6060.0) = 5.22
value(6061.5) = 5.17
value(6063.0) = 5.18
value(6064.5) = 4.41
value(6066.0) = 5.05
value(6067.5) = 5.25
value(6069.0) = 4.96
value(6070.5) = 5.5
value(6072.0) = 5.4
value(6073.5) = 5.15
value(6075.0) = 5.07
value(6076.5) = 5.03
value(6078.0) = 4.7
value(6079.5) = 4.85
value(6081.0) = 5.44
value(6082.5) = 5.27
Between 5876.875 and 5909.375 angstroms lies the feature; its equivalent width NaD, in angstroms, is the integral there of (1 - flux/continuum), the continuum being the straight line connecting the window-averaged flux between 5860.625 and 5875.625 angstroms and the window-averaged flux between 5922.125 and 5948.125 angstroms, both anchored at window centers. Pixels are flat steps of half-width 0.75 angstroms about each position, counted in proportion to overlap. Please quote 2.4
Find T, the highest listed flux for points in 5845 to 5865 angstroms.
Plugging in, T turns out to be 5.49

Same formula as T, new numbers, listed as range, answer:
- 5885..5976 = 5.61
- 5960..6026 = 5.68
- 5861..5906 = 5.48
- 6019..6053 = 5.38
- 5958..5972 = 5.37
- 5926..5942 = 5.45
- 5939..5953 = 5.47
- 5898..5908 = 5.44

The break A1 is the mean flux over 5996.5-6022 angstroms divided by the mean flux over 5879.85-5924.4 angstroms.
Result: 1.1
